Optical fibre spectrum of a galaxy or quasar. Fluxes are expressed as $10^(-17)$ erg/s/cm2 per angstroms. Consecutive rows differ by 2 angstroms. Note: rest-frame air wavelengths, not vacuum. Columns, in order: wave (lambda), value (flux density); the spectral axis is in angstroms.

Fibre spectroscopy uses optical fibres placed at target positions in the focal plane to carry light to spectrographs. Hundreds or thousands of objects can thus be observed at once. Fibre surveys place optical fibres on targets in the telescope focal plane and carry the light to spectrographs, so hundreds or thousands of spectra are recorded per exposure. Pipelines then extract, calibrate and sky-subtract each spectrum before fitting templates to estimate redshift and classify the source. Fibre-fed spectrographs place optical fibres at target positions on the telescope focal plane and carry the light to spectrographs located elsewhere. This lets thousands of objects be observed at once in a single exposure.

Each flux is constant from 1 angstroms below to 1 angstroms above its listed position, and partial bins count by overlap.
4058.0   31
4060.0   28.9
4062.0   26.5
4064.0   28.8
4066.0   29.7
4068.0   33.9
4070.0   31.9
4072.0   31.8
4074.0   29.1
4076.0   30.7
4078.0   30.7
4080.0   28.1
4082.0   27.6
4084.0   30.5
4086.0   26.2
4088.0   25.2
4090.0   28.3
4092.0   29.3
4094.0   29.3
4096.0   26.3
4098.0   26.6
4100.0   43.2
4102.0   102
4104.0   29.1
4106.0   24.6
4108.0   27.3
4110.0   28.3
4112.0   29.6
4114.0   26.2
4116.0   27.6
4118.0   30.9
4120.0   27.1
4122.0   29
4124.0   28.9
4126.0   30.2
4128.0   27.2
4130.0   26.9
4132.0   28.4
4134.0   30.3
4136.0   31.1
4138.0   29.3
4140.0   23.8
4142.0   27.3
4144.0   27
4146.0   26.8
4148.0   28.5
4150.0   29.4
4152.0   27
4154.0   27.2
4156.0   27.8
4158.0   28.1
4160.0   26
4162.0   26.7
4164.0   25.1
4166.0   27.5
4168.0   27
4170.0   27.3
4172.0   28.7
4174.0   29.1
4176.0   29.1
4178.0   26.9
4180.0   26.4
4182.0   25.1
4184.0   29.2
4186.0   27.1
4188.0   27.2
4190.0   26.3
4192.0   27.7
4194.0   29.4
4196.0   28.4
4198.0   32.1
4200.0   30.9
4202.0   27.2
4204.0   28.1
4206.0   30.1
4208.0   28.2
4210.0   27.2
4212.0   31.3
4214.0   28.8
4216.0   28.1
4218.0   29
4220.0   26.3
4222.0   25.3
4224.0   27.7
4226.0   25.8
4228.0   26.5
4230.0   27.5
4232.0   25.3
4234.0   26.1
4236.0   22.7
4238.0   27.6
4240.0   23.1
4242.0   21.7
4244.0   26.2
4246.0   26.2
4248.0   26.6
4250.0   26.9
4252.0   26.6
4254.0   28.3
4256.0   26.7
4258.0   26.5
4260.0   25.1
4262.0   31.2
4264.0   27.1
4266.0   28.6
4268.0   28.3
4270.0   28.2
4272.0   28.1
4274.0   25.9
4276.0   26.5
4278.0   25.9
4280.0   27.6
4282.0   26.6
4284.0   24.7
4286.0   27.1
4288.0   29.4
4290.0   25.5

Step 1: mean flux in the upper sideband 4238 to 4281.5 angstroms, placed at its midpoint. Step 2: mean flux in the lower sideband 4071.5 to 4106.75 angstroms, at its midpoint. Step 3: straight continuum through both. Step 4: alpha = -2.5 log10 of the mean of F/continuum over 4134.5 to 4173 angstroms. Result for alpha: 0.12 mag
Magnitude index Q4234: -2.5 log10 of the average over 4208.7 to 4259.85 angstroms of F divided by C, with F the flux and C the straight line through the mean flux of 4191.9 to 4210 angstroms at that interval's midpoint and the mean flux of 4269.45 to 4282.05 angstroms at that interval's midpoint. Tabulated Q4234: 0.06 mag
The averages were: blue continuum 29.1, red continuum 27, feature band 26.5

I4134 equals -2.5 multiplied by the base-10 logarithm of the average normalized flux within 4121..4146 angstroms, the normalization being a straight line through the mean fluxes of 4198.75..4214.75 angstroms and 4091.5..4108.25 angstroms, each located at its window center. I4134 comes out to 0.24 mag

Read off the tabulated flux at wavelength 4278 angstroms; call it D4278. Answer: 25.9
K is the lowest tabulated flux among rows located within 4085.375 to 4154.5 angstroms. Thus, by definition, 23.8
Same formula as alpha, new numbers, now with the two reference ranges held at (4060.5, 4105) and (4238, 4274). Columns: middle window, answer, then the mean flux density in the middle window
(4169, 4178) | 0.050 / 28.4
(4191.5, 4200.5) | -0.031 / 29.7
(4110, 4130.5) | 0.115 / 28.4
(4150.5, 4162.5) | 0.115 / 27.2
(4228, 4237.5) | 0.081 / 25.6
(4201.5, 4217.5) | -0.010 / 28.7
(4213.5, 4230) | 0.033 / 27.2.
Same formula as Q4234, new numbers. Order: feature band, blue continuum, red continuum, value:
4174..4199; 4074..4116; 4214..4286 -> 0.037 mag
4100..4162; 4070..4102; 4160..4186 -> -0.035 mag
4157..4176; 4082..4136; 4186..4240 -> 0.074 mag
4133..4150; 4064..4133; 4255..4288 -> 0.079 mag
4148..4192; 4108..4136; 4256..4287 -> 0.028 mag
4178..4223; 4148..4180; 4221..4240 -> -0.060 mag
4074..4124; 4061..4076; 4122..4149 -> -0.086 mag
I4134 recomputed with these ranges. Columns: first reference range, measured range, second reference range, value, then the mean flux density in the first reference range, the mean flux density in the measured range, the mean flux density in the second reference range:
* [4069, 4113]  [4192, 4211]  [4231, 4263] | -0.040 mag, 32.5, 29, 26.1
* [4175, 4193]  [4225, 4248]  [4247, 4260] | 0.063 mag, 27.2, 25.4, 26.8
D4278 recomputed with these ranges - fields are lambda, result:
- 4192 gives 27.7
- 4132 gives 28.4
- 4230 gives 27.5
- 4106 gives 24.6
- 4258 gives 26.5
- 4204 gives 28.1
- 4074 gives 29.1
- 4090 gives 28.3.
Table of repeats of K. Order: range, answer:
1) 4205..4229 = 25.3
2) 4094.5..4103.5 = 26.3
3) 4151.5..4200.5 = 25.1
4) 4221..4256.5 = 21.7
